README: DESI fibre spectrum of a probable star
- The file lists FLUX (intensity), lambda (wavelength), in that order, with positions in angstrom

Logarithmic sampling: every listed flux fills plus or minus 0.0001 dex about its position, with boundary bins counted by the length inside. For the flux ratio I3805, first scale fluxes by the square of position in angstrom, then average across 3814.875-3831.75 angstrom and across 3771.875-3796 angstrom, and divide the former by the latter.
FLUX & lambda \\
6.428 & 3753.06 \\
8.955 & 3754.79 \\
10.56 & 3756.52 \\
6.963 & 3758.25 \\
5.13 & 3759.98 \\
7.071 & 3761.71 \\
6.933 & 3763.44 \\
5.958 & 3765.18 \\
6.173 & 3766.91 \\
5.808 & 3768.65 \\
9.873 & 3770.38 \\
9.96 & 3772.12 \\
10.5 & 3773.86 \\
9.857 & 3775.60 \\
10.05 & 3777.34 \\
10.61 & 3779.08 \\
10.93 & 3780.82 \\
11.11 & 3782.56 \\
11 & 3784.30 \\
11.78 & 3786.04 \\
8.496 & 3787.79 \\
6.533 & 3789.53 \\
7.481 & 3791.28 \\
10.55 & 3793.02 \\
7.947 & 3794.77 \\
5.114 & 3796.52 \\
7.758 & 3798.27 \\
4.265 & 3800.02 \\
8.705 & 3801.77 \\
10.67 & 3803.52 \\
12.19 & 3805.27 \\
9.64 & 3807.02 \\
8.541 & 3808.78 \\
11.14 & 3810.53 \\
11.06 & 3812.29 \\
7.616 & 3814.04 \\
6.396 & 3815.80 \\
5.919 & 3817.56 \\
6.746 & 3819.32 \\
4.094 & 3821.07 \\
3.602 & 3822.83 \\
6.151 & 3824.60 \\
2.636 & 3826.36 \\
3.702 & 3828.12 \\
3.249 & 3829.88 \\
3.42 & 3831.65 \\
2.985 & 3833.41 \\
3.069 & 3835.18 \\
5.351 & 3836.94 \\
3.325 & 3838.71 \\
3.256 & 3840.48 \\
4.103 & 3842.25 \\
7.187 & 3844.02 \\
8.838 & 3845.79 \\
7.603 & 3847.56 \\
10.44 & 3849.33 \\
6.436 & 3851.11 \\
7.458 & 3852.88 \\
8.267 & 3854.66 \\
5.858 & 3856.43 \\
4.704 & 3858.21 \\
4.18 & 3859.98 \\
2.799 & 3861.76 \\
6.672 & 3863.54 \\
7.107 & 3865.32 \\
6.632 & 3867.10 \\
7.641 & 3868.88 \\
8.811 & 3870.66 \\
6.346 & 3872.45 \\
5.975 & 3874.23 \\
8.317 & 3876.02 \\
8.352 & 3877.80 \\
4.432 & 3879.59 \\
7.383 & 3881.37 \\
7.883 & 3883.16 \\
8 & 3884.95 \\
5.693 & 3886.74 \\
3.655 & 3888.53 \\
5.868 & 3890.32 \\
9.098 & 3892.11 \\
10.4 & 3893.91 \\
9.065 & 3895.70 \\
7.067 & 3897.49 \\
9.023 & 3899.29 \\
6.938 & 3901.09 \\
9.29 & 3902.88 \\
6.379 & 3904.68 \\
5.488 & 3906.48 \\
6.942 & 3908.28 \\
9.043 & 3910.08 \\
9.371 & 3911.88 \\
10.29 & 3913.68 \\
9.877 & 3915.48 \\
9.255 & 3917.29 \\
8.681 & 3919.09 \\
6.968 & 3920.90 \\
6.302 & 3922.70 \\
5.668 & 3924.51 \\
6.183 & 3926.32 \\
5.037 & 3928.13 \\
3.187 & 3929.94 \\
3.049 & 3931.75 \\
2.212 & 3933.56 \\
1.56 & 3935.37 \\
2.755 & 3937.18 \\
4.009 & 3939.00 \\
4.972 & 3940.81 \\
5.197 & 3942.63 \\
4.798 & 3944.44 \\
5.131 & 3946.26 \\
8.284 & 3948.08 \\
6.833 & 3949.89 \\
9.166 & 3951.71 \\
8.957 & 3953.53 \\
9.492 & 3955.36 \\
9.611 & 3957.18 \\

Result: 0.49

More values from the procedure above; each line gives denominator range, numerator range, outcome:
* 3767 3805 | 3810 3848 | 0.62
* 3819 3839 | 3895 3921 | 2.17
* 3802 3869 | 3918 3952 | 0.87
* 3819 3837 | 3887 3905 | 2.01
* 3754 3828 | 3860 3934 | 0.91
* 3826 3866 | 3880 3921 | 1.51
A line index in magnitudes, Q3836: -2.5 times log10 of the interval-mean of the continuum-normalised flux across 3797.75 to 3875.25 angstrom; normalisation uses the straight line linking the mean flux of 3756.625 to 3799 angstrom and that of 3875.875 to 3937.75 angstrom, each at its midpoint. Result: 0.21 mag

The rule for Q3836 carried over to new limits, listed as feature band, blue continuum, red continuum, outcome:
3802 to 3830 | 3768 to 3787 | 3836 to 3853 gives 0.13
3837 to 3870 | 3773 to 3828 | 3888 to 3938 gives 0.21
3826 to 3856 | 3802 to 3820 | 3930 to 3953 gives 0.41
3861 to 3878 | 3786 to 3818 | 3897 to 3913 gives 0.17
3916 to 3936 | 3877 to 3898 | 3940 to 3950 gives 0.17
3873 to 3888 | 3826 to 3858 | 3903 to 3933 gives -0.11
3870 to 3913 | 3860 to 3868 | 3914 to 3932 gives -0.22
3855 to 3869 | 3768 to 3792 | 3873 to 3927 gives 0.40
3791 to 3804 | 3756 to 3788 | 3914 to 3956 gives 0.09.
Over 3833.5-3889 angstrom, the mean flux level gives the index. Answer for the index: 6.29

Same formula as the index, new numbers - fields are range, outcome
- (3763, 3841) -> 7.39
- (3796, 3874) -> 6.4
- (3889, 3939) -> 6.77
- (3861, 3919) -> 7.5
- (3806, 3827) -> 7.04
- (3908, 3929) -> 7.83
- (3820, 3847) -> 4.39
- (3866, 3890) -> 6.83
